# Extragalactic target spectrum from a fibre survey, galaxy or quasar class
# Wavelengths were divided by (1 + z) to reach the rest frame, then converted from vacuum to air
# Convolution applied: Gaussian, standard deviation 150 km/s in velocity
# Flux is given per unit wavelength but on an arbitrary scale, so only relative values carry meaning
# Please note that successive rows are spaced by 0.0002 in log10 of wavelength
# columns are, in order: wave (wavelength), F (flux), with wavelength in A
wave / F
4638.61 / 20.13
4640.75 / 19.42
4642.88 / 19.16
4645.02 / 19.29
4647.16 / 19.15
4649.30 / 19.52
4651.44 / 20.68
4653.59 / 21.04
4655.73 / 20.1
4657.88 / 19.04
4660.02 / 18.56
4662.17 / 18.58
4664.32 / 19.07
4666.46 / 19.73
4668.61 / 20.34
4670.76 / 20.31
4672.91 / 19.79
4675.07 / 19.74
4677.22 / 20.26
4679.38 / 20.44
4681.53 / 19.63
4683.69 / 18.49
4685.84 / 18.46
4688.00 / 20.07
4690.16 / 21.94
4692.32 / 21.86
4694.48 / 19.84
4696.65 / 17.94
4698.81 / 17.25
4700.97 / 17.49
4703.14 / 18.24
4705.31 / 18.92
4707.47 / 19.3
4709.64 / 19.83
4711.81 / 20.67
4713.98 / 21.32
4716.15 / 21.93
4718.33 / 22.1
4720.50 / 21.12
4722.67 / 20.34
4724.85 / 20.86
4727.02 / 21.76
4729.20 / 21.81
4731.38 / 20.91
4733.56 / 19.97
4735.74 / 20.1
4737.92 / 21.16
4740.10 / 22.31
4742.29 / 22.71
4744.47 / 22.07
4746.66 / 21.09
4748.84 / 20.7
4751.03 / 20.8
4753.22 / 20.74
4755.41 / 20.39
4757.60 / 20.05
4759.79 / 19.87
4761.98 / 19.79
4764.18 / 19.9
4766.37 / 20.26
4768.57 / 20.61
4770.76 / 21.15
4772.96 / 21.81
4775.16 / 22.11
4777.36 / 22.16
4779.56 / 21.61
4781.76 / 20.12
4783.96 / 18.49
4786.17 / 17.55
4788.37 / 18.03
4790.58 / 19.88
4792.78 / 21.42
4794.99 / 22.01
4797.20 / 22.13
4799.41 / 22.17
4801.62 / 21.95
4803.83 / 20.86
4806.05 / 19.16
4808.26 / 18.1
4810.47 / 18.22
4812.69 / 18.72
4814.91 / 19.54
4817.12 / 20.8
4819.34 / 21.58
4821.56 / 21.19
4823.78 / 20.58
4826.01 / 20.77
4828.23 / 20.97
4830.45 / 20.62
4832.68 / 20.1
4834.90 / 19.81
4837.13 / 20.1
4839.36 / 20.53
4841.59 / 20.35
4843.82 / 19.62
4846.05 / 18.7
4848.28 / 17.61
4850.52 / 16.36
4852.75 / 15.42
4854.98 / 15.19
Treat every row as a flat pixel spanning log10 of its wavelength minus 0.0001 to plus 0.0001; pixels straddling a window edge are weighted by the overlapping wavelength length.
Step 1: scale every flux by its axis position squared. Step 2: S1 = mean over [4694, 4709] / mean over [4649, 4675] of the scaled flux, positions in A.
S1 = 0.95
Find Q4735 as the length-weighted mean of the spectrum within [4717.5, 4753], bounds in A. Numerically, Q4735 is 21.2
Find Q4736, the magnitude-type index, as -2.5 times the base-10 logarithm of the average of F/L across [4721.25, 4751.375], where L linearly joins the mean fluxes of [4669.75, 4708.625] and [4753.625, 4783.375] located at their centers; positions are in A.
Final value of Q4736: -0.05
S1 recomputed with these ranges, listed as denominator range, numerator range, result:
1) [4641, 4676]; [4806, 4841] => 1.10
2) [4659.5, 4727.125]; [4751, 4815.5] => 1.06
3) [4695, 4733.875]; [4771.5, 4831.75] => 1.06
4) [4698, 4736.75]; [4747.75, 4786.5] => 1.03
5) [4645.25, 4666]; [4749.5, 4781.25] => 1.12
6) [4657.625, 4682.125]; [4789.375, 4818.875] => 1.10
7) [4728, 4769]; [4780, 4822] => 0.99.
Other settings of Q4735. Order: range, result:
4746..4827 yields 20.4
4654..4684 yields 19.6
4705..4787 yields 20.8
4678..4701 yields 19.5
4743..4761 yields 20.8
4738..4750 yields 21.7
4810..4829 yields 20.3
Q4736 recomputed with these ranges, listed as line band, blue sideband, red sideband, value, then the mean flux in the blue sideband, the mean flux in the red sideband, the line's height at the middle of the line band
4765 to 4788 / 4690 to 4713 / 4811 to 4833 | -0.03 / 19.3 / 20.4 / 20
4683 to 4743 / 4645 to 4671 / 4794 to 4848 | -0.02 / 19.6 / 20.3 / 19.9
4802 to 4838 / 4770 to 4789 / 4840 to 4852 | -0.05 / 20.4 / 18.5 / 19.2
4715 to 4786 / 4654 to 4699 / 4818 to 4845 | -0.05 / 19.7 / 20.5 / 20.1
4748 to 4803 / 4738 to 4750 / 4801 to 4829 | 0.02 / 21.7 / 20.1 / 21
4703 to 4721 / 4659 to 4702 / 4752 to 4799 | -0.03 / 19.5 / 20.5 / 19.8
